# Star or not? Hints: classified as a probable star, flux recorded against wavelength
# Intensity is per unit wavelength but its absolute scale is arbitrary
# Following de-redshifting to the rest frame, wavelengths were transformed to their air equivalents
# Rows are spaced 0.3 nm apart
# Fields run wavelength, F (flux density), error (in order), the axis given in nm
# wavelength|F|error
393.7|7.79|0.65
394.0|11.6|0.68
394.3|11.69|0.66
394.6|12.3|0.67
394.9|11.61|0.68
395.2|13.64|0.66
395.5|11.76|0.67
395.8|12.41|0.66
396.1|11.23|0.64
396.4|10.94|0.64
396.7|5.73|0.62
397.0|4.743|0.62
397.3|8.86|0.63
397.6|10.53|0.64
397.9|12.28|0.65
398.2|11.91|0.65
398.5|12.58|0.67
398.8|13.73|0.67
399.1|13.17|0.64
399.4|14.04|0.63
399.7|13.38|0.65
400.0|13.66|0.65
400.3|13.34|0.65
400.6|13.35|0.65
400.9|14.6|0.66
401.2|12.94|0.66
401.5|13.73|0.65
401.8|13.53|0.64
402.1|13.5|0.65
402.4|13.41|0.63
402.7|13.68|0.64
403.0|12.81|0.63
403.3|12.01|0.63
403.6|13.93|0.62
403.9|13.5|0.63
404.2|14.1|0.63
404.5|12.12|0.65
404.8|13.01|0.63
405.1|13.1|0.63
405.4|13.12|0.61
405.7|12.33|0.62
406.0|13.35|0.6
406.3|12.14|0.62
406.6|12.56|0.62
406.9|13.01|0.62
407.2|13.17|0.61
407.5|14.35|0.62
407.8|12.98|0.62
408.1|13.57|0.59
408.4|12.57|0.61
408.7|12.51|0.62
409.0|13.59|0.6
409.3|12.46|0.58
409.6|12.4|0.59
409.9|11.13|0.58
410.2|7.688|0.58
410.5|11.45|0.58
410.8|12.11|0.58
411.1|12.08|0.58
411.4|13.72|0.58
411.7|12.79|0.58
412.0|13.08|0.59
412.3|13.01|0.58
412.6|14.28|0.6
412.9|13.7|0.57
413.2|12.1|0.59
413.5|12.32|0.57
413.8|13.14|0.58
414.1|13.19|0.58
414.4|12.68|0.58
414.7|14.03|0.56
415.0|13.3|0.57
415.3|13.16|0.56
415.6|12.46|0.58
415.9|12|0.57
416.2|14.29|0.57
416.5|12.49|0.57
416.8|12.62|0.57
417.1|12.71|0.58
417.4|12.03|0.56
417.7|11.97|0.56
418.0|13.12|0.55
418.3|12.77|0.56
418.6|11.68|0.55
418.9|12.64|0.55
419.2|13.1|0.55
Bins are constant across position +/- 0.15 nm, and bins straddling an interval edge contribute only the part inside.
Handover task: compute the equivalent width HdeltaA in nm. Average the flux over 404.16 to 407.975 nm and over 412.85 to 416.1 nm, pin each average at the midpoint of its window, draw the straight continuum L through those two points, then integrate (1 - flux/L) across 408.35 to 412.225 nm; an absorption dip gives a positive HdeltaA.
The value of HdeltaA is 0.25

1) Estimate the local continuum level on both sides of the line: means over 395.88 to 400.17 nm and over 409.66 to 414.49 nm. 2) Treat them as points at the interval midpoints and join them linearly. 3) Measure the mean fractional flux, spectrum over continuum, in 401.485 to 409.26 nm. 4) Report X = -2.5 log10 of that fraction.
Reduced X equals -0.11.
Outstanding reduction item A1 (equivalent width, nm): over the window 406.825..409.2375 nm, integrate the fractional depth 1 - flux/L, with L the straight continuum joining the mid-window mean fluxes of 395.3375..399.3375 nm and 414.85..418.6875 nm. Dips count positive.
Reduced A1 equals -0.27 nm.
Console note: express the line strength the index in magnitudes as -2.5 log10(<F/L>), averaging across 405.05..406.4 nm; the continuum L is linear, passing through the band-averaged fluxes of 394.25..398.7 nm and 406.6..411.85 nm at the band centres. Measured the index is -0.07 mag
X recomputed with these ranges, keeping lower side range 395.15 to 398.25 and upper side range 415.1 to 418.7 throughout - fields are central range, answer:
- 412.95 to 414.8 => -0.056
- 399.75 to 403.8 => -0.234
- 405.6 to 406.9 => -0.117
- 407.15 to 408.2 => -0.176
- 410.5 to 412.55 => -0.069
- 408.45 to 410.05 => -0.064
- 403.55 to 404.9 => -0.195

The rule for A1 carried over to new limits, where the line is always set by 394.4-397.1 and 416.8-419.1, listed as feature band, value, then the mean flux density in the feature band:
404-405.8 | -0.26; 13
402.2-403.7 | -0.26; 13.2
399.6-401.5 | -0.44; 13.6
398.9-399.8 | -0.22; 13.5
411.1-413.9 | -0.25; 13.1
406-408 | -0.26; 13.1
